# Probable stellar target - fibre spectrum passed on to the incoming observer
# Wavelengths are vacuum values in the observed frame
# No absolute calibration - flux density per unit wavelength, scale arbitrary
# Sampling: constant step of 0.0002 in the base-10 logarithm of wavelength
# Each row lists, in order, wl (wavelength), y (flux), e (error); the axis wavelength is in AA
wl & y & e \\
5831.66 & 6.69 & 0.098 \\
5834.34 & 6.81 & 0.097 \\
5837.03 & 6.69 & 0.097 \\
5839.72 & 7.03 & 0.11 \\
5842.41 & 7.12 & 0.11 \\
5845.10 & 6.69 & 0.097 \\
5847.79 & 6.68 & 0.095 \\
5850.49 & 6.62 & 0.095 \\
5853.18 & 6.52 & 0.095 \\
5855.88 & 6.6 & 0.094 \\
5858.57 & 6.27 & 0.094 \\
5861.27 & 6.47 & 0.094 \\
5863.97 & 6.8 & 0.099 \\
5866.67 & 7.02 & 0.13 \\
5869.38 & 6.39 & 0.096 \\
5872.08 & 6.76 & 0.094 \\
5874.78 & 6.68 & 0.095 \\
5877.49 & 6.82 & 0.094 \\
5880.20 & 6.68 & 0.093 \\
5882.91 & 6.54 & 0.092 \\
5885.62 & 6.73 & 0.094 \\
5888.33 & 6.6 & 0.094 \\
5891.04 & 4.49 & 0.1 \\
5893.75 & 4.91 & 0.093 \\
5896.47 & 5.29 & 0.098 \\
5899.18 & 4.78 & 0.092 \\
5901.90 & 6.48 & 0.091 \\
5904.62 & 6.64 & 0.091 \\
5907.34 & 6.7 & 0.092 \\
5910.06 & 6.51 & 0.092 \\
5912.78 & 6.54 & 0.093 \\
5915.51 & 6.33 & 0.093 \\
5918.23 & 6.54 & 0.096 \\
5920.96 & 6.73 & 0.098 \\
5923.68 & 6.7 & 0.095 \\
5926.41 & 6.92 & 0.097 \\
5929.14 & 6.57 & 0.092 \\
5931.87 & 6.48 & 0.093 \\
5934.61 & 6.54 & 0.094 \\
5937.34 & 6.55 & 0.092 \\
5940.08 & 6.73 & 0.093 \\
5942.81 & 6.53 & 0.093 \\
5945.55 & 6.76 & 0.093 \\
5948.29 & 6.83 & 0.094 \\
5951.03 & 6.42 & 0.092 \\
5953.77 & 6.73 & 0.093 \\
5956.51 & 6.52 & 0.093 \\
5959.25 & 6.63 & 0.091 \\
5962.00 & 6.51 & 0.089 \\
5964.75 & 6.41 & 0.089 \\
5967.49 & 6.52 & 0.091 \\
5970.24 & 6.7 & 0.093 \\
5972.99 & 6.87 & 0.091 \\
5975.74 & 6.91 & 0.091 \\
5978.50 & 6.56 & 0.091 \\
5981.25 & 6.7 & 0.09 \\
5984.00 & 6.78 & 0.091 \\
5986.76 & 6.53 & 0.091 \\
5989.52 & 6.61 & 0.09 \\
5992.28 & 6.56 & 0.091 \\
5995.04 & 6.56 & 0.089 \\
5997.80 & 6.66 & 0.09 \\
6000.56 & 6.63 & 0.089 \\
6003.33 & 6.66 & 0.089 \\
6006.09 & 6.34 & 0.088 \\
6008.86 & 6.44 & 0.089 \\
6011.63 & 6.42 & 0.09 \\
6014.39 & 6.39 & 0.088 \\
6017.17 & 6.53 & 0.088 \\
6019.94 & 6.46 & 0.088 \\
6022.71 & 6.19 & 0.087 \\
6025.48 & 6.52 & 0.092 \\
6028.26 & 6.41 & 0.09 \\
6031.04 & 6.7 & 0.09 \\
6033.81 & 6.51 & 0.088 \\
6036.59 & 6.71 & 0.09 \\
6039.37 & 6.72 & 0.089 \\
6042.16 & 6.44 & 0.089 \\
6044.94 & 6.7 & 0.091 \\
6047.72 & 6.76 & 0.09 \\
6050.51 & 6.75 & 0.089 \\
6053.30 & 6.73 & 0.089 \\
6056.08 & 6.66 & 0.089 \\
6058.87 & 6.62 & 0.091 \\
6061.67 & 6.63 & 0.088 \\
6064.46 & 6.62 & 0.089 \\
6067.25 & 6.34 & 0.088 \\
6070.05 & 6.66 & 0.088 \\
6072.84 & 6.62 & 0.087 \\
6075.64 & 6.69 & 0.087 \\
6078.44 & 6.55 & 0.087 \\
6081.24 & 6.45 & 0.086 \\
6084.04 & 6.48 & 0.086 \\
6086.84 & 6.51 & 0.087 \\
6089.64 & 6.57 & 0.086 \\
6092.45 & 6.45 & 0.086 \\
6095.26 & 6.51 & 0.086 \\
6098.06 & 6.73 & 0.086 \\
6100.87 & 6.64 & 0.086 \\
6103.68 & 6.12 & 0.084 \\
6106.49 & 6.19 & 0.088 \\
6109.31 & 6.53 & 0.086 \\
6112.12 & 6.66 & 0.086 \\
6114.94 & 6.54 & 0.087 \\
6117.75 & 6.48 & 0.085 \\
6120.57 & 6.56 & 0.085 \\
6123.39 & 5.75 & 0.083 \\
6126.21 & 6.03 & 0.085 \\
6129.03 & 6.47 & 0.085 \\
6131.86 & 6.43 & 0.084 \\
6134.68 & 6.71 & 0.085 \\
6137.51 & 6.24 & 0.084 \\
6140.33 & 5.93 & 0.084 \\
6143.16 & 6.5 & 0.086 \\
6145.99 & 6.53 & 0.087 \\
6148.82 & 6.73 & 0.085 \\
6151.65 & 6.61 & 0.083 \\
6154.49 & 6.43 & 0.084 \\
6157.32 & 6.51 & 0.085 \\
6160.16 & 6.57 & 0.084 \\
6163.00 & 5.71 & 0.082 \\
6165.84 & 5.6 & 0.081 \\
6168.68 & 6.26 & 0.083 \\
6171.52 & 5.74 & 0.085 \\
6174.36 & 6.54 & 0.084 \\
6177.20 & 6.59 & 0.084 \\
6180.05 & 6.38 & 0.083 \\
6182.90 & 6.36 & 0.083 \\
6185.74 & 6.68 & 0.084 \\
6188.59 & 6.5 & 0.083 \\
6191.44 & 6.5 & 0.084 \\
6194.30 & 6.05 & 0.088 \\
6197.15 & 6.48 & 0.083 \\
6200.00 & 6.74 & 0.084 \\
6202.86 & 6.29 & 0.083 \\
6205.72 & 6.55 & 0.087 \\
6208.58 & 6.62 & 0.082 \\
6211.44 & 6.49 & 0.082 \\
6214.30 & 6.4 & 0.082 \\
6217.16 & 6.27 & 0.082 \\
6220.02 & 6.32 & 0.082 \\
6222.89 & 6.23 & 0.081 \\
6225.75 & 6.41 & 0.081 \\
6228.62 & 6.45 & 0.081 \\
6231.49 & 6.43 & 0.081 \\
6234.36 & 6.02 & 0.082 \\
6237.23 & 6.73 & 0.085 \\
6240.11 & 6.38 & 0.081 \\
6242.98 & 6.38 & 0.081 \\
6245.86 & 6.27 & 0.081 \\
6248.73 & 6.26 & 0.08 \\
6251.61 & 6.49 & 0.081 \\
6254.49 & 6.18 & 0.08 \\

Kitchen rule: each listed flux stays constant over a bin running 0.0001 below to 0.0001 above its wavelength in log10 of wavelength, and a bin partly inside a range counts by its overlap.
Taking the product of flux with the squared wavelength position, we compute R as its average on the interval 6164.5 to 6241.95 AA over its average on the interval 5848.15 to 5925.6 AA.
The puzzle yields 1.11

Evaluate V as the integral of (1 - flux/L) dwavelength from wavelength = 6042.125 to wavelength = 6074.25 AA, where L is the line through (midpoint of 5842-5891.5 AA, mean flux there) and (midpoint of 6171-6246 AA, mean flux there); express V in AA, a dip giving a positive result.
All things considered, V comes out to -0.8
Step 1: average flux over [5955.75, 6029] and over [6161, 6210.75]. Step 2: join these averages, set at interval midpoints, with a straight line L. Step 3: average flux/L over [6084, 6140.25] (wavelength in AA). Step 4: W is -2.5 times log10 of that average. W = 0.00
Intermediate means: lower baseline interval 6.56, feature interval 6.42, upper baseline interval 6.33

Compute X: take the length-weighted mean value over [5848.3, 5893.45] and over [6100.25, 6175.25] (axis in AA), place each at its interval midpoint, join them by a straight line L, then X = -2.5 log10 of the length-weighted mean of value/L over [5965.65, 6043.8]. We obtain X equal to -0.03 mag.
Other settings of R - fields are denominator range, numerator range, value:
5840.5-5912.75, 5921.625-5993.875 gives 1.07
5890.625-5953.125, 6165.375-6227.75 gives 1.10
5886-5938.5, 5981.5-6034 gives 1.08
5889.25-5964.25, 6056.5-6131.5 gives 1.08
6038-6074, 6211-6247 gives 1.02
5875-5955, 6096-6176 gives 1.07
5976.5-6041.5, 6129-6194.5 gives 1.02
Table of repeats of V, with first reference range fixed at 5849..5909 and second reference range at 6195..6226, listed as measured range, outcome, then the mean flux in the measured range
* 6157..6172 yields 0.8 AA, 6.05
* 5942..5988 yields -2.2 AA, 6.64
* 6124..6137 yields 0.1 AA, 6.36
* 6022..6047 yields -0.8 AA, 6.56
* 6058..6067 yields -0.3 AA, 6.58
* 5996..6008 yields -0.4 AA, 6.57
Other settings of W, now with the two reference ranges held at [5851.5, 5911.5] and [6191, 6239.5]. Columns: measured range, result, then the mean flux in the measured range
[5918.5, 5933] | -0.06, 6.67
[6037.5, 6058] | -0.05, 6.68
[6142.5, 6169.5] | 0.01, 6.34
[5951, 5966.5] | -0.04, 6.55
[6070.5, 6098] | -0.03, 6.55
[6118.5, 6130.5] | 0.03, 6.22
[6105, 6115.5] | -0.02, 6.47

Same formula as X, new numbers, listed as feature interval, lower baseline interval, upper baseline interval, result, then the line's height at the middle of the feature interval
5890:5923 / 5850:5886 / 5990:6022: 0.10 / 6.6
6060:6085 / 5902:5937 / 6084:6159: -0.01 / 6.48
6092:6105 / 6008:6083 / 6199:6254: 0.00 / 6.52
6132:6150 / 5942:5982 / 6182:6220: 0.01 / 6.5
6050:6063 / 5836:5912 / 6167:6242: -0.04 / 6.4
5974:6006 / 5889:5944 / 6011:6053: -0.03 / 6.45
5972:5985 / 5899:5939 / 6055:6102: -0.04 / 6.54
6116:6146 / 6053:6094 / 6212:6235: 0.03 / 6.48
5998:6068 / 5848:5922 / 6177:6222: -0.03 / 6.4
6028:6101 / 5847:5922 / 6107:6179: -0.04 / 6.35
